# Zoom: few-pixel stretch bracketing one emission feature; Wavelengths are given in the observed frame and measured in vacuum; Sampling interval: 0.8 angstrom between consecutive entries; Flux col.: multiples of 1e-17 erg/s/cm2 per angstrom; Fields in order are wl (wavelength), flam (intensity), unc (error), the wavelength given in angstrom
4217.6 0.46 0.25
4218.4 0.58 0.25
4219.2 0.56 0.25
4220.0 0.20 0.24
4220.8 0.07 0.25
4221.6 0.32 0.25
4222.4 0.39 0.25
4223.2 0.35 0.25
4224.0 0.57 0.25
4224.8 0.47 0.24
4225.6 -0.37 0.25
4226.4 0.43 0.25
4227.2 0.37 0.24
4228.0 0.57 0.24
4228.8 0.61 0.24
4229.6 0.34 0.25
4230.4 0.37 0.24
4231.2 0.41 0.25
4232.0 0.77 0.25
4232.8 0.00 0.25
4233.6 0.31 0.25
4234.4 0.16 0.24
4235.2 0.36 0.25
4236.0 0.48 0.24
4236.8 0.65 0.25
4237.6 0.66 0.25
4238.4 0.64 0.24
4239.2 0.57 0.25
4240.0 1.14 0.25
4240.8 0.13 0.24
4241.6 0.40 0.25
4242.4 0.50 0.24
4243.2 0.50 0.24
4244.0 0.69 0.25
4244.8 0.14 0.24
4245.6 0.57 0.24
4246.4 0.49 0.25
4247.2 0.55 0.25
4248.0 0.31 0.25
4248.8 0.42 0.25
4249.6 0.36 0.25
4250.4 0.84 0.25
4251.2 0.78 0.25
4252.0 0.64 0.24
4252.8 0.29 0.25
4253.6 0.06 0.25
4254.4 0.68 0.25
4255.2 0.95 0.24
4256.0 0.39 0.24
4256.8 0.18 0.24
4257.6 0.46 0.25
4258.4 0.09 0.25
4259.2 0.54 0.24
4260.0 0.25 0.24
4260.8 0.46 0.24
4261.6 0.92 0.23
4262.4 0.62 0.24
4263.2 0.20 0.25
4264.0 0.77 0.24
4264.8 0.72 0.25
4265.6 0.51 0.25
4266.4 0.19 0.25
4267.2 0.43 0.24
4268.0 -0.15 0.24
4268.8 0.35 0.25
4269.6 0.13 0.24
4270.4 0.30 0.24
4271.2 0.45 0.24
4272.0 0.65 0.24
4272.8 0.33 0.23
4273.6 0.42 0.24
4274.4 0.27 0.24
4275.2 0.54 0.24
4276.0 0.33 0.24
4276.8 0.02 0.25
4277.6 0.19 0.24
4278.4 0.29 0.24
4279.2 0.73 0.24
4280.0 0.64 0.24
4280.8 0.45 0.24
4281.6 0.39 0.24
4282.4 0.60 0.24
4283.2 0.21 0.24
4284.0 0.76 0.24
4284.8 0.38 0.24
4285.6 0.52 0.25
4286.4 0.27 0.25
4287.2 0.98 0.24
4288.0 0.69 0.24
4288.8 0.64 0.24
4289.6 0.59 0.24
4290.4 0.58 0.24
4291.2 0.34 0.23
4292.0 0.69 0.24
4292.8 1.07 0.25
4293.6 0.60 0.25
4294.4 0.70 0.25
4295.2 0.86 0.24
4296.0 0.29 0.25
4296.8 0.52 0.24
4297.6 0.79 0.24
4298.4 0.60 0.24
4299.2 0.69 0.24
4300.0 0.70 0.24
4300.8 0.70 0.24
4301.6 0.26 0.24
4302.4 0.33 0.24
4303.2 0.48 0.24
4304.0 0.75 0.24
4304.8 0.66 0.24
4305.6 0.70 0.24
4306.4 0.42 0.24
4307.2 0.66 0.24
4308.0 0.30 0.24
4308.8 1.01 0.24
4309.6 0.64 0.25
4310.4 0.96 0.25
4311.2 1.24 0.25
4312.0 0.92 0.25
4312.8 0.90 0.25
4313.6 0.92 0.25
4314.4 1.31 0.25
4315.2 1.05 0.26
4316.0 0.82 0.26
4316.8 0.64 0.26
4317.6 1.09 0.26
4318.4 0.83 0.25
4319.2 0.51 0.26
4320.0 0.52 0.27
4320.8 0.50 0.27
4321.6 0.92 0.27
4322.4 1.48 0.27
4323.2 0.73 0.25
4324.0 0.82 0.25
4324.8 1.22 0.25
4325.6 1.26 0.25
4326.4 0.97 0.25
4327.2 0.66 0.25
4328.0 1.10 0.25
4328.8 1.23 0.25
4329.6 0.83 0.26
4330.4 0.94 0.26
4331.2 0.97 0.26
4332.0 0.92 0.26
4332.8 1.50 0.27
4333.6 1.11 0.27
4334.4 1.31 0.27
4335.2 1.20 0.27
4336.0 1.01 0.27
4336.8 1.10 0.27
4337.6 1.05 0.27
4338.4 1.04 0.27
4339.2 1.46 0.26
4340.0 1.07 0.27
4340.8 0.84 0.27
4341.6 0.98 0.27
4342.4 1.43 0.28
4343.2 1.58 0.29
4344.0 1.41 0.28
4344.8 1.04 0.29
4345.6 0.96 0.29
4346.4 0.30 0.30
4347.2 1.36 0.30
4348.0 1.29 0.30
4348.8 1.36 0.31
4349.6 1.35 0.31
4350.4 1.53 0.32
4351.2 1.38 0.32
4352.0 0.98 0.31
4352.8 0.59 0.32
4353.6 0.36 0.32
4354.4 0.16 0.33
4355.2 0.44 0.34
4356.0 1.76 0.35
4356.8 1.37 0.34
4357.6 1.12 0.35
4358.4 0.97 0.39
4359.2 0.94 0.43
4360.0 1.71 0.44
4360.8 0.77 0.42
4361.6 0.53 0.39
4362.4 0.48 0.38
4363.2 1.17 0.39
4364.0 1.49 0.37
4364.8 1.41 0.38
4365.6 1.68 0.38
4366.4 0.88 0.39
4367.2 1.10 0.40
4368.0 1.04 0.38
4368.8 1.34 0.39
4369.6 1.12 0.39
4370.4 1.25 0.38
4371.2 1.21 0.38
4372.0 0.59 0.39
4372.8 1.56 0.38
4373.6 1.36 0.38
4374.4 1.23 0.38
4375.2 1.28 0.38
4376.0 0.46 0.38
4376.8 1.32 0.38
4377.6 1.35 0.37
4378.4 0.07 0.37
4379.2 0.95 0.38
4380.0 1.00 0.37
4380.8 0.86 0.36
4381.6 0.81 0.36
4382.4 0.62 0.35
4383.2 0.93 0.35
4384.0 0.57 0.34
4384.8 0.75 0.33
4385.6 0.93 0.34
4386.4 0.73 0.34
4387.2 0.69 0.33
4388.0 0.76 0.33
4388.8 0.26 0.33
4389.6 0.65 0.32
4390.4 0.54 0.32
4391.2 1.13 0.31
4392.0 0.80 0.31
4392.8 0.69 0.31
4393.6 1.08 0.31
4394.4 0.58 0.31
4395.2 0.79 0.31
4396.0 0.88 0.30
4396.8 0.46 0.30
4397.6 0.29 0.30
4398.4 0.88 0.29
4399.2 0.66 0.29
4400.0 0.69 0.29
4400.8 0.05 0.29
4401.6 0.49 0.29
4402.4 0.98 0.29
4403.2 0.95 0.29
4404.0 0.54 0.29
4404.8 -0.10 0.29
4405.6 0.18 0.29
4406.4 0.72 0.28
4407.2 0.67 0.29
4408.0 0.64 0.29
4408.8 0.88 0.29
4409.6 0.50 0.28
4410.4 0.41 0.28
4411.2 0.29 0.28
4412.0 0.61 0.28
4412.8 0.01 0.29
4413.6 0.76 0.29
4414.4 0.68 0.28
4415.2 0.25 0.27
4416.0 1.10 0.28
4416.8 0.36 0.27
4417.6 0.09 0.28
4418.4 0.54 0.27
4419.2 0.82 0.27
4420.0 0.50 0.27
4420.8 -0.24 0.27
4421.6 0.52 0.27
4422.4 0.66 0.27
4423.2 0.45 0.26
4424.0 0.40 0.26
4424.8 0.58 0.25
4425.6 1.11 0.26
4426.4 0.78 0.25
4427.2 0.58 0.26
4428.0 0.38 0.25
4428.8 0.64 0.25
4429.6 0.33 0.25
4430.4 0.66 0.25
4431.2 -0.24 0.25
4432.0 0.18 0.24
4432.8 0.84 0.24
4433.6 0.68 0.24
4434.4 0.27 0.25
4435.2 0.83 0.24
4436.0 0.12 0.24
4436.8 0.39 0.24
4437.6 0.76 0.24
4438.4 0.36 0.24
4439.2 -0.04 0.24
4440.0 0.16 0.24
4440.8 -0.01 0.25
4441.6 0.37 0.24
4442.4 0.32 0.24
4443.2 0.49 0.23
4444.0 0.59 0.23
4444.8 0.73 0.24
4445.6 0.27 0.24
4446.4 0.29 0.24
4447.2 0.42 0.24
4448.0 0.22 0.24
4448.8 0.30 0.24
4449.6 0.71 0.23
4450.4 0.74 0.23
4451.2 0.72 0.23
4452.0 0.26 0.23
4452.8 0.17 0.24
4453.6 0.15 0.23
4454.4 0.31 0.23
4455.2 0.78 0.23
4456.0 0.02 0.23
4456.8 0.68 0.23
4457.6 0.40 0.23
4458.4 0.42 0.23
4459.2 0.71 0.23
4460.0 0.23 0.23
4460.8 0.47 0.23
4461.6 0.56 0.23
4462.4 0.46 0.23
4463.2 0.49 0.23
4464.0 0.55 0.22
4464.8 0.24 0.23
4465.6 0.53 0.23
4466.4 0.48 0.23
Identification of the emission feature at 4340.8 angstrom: C IV 1549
